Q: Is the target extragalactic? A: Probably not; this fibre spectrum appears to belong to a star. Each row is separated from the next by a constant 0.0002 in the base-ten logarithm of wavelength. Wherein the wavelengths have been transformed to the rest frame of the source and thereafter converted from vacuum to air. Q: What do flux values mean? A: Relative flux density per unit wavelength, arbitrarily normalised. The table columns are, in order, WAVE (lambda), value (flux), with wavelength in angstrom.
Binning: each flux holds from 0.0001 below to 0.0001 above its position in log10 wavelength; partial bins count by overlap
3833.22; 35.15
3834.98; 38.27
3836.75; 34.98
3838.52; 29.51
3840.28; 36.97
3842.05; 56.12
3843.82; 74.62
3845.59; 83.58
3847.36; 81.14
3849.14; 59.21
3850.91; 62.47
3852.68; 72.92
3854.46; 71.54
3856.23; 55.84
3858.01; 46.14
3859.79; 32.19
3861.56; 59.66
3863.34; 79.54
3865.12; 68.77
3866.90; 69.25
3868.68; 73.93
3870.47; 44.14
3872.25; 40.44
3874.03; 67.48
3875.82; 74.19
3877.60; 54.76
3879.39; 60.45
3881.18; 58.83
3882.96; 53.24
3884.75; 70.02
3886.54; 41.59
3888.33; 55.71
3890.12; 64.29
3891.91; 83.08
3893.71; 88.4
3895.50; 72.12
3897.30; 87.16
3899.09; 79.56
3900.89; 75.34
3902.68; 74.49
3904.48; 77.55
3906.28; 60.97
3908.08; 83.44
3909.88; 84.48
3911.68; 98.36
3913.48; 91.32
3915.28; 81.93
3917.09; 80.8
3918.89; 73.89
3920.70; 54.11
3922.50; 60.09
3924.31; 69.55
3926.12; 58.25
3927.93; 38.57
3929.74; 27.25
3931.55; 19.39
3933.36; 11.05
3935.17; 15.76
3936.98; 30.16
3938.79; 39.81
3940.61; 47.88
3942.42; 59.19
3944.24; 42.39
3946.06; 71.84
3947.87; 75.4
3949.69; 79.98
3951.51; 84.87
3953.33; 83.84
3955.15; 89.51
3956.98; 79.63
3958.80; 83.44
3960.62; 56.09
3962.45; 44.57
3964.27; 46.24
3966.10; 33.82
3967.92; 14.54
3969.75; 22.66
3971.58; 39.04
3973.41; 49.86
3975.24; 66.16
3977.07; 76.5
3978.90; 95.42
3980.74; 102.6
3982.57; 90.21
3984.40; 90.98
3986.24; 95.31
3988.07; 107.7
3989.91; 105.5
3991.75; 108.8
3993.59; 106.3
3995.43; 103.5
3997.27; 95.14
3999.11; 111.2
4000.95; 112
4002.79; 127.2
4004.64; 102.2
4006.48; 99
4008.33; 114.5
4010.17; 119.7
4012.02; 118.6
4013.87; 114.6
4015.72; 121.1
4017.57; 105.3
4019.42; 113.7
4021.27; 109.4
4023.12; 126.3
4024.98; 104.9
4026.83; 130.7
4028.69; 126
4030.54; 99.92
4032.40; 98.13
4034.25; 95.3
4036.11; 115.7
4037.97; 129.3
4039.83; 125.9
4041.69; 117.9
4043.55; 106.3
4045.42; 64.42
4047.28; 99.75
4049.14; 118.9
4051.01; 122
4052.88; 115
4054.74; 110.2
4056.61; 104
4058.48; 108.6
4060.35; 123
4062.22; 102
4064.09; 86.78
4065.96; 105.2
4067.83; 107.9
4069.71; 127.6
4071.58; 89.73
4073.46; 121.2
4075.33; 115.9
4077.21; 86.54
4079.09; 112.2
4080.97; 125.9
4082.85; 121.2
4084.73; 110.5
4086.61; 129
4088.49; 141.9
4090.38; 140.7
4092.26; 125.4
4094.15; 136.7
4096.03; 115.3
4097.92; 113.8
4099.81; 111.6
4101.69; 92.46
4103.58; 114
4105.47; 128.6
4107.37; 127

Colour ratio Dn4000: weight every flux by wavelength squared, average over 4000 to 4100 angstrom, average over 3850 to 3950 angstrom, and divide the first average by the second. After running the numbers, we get 1.98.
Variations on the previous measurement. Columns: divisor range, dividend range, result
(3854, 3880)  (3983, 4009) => 1.88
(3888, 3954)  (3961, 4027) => 1.49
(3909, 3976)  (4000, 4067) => 2.04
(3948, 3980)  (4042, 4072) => 1.79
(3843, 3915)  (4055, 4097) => 1.86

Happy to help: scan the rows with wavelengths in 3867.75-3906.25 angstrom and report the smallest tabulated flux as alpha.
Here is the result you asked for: 40.44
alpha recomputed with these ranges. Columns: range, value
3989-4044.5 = 95.14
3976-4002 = 76.5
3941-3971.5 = 14.54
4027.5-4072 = 64.42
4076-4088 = 86.54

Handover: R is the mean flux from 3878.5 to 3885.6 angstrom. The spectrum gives 60.6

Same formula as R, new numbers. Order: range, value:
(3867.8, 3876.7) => 60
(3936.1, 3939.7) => 35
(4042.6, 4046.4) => 85.7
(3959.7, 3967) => 45.3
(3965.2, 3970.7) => 23.8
